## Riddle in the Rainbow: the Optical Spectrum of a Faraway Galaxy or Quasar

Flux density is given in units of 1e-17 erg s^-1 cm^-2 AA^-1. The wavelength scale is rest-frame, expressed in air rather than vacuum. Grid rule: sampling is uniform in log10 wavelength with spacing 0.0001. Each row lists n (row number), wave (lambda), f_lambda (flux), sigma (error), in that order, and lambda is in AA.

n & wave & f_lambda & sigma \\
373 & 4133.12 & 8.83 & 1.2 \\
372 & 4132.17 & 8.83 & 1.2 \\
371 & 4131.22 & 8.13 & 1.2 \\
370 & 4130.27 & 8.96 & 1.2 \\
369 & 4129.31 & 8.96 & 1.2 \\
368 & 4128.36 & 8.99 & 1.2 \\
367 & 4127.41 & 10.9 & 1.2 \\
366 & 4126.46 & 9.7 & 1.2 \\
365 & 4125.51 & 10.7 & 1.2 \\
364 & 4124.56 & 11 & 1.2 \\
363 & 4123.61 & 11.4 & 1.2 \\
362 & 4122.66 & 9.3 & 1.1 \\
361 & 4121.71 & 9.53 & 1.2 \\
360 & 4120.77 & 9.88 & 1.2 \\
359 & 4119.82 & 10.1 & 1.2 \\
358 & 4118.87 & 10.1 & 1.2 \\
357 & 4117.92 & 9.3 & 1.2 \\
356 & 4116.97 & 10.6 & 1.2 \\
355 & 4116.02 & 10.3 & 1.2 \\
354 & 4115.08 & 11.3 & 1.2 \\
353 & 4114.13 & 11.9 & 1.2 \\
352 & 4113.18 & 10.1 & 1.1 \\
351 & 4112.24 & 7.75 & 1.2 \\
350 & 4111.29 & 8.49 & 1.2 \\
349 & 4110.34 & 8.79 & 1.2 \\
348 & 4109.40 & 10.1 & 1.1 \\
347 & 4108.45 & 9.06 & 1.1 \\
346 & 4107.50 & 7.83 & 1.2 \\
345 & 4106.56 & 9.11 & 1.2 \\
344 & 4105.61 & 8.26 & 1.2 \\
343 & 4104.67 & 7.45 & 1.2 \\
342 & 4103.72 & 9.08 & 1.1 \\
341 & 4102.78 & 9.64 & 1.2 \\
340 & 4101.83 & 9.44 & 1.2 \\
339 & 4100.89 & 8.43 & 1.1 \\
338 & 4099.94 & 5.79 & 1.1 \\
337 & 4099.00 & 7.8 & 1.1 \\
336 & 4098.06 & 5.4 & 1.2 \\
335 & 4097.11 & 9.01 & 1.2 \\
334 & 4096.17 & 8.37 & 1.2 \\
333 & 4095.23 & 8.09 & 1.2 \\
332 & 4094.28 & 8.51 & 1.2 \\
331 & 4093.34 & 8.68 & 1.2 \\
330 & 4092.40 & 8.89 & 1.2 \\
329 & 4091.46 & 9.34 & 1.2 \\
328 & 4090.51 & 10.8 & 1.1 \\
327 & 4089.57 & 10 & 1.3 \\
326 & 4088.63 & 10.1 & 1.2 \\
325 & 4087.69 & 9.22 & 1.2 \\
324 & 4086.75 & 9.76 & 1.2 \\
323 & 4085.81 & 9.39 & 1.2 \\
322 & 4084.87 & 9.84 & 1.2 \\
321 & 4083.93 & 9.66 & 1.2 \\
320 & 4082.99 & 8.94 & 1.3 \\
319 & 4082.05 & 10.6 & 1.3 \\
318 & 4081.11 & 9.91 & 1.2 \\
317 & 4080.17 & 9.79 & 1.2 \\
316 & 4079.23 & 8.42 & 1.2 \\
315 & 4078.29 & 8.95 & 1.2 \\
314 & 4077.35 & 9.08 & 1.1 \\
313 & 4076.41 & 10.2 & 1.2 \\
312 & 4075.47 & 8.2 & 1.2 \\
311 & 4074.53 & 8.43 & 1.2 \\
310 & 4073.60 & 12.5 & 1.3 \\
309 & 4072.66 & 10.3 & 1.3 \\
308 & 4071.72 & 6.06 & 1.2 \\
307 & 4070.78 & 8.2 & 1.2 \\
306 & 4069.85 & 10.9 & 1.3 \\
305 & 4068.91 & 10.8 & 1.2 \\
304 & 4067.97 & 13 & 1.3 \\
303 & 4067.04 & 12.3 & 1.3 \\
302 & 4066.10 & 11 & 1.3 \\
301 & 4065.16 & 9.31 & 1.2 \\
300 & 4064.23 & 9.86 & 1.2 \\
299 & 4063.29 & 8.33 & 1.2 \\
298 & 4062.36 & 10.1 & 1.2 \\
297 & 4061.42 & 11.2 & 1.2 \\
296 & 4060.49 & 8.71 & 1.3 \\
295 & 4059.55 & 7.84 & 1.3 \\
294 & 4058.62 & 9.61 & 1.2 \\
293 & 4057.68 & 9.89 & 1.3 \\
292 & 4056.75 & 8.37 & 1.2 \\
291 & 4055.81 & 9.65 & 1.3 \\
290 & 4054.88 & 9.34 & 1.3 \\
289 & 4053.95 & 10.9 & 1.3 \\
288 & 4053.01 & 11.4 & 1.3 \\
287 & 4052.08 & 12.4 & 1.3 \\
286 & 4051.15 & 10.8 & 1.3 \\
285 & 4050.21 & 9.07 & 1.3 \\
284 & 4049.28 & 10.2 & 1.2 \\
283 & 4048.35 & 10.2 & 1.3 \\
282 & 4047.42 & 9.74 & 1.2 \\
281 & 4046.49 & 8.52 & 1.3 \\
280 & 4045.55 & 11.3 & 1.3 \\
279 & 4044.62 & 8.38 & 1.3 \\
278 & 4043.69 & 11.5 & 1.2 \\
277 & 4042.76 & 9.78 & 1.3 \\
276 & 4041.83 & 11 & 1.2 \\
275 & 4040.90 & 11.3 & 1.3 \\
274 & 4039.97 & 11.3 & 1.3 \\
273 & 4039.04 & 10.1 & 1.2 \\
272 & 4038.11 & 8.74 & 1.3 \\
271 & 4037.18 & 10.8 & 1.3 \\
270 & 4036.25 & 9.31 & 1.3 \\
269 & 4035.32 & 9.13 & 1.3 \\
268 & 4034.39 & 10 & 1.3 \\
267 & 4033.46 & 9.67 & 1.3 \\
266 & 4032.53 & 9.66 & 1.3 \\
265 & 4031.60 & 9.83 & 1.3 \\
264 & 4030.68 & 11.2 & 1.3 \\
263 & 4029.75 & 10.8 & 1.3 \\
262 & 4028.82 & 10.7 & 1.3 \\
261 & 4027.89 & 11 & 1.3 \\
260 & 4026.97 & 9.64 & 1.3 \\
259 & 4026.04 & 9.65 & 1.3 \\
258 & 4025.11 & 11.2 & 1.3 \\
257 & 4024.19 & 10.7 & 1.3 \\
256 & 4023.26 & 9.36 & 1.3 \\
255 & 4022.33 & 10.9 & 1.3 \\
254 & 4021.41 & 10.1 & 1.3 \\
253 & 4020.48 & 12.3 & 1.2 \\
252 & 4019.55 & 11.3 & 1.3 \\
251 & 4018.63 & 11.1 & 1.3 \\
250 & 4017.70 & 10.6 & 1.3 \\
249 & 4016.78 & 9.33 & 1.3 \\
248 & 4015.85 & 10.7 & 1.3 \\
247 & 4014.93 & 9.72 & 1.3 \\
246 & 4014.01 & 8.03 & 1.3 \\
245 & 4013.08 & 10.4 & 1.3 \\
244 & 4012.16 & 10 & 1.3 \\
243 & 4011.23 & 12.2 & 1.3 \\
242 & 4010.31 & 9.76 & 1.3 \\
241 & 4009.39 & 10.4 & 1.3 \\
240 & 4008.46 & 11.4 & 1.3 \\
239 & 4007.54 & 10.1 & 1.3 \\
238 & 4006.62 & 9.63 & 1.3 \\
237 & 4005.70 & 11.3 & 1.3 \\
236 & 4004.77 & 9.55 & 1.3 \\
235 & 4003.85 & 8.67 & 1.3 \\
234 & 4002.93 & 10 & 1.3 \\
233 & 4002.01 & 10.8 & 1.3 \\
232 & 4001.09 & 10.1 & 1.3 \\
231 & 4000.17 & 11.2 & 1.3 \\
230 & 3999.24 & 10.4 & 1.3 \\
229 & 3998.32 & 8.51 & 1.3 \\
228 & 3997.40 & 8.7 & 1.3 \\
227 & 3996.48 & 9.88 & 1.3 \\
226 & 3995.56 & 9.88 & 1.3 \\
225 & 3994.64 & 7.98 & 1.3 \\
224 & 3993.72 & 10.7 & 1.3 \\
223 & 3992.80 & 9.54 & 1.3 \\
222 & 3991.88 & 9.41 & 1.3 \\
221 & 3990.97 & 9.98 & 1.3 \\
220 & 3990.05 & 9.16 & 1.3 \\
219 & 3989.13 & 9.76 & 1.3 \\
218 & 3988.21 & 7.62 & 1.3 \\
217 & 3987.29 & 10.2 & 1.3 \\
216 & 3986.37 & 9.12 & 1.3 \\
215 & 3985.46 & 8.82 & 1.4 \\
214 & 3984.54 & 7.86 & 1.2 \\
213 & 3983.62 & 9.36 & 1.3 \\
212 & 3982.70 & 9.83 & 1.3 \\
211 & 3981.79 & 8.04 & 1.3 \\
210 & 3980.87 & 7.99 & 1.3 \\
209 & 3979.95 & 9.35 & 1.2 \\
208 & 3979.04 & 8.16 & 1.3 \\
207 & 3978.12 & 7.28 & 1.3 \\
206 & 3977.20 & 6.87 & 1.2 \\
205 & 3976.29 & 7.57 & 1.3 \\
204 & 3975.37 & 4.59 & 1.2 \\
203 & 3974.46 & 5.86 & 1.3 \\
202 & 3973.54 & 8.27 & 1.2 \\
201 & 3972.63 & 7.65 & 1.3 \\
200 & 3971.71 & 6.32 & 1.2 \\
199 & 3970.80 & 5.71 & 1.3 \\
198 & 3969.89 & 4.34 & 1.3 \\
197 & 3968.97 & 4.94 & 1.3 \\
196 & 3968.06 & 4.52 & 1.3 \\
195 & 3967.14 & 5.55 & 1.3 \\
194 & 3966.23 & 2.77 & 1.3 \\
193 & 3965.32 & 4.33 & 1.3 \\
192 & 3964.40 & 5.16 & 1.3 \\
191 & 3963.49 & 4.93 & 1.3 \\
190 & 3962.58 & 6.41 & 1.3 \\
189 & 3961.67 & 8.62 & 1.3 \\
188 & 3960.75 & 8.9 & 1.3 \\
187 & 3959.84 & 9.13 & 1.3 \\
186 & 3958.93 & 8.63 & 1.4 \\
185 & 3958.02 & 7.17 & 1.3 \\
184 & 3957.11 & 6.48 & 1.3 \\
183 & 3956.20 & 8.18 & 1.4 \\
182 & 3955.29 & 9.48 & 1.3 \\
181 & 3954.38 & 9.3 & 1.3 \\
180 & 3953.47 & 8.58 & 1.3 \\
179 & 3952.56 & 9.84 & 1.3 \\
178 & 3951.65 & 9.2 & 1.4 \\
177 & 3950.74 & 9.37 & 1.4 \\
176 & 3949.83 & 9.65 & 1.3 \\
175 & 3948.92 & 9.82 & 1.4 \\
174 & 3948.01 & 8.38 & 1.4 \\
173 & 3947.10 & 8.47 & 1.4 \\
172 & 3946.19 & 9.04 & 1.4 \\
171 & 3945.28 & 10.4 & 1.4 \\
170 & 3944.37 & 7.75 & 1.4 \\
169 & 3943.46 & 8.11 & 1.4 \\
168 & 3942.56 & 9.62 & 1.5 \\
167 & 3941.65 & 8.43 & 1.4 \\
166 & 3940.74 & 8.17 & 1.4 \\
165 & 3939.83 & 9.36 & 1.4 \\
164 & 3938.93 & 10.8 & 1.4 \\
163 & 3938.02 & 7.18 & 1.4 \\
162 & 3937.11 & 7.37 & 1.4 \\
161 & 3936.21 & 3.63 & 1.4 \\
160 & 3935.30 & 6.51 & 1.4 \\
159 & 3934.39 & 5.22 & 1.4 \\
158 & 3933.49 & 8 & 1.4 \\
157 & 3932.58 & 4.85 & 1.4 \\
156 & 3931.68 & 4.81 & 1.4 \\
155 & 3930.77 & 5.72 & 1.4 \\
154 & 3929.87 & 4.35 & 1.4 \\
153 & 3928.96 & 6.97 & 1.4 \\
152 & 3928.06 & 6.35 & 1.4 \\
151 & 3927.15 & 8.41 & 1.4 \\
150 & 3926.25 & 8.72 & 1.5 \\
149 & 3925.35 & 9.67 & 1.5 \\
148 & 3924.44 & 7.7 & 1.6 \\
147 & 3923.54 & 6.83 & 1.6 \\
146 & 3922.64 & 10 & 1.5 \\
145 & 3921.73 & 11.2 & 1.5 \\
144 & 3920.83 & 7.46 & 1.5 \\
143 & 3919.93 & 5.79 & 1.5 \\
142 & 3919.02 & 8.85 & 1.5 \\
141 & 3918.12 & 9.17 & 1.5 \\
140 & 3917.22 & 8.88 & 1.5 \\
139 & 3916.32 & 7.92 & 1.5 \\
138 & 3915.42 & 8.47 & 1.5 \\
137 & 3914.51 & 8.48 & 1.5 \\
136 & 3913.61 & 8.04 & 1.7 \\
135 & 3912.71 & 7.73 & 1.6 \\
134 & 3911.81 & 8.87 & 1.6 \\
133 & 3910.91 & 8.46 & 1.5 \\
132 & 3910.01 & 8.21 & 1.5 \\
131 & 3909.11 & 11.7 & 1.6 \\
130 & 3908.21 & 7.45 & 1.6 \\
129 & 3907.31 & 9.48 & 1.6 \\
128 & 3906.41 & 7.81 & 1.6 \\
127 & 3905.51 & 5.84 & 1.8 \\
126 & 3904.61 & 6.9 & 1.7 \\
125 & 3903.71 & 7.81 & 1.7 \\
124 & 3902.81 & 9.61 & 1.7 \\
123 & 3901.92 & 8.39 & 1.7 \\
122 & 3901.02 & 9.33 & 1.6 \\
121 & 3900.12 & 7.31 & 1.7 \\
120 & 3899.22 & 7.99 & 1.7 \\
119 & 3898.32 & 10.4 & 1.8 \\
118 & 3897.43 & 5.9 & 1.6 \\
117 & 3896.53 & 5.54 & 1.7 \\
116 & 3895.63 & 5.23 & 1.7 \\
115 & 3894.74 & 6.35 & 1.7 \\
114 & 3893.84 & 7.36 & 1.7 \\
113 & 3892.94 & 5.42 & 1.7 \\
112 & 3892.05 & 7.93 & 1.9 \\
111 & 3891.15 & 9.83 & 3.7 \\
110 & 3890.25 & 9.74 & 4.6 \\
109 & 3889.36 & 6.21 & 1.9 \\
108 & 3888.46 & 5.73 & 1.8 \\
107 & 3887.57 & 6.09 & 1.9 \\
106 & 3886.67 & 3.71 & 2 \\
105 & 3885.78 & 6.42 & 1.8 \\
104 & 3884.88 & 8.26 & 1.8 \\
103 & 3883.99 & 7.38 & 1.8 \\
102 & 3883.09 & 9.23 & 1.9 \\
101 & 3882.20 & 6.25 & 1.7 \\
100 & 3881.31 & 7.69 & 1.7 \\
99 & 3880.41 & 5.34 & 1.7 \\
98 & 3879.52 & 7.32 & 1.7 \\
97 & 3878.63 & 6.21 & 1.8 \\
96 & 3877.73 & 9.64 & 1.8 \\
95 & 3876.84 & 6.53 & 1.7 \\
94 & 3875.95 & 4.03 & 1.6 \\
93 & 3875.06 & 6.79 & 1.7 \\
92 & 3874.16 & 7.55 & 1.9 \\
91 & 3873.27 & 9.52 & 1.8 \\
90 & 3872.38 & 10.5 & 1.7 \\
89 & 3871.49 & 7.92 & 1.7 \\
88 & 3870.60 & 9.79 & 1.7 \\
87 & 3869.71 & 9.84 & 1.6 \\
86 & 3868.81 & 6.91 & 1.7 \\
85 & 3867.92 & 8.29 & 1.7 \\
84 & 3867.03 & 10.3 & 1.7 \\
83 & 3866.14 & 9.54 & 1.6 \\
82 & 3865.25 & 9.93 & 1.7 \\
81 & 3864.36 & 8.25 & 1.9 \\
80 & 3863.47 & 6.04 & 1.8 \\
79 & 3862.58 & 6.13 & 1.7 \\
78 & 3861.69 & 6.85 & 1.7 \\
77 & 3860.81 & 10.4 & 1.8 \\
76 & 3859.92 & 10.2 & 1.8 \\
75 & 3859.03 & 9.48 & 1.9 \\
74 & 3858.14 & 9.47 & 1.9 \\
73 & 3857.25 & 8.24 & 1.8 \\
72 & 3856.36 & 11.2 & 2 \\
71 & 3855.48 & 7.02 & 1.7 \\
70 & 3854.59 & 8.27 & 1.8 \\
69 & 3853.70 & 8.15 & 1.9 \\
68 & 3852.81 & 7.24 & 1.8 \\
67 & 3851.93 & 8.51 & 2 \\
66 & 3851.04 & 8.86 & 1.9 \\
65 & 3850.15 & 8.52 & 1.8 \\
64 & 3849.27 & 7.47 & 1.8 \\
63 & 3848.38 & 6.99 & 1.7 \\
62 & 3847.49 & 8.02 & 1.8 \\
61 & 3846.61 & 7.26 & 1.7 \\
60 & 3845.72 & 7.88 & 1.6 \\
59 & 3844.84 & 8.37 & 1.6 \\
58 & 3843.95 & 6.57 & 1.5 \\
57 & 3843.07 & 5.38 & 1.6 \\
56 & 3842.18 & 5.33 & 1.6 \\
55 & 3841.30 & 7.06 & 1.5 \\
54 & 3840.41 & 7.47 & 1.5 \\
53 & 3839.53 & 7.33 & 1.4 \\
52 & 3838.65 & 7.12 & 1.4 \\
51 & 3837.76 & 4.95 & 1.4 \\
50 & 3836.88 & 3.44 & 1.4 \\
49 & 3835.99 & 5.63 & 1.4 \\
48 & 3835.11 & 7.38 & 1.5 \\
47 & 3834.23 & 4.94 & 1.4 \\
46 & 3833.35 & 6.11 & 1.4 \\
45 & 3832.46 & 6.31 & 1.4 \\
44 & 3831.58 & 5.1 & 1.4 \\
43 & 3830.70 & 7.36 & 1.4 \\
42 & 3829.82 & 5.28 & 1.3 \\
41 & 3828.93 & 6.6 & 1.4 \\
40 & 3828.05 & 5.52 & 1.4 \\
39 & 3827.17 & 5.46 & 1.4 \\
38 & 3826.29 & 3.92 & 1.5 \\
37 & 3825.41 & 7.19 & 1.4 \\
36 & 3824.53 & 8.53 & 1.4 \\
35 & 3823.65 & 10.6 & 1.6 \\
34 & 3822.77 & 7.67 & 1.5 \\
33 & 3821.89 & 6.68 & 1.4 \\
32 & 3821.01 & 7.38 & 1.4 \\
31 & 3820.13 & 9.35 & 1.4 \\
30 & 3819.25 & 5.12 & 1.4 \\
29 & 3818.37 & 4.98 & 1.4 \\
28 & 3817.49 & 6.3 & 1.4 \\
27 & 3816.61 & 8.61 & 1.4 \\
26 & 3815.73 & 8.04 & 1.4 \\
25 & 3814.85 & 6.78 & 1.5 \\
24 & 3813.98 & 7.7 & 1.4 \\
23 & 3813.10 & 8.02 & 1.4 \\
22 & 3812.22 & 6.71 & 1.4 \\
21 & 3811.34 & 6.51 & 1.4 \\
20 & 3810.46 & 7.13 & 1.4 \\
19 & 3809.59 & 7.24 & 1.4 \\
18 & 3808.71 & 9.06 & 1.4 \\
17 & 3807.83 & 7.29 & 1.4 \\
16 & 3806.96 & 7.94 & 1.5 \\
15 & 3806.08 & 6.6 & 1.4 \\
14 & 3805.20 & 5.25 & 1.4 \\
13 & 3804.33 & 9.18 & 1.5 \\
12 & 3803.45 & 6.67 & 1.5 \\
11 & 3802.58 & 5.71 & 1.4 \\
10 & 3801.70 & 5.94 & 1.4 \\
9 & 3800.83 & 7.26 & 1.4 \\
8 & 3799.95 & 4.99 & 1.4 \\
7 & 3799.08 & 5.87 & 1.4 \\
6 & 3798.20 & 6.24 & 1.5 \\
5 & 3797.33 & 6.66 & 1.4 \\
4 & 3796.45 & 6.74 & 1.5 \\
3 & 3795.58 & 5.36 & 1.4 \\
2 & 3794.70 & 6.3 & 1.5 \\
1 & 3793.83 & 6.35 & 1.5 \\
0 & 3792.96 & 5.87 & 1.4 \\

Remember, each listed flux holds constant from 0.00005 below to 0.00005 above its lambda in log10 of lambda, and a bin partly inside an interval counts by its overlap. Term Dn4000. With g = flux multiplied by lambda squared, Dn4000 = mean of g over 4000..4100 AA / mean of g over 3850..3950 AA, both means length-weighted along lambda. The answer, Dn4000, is 1.35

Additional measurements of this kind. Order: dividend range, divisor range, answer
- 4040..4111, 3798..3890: 1.47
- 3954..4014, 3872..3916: 1.16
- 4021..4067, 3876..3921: 1.43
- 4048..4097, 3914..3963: 1.29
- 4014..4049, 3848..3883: 1.37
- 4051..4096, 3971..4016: 1.11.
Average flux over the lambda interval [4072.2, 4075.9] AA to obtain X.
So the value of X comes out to 9.89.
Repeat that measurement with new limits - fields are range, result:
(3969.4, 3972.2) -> 5.47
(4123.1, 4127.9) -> 10.7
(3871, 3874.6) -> 8.9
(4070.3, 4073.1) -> 8.19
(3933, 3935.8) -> 6.5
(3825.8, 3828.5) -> 5.02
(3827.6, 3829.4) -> 6.03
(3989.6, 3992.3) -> 9.55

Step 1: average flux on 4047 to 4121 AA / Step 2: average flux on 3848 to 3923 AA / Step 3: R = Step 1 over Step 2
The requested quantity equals 1.2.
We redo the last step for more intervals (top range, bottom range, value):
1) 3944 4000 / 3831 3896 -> 1.08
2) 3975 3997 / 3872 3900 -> 1.22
